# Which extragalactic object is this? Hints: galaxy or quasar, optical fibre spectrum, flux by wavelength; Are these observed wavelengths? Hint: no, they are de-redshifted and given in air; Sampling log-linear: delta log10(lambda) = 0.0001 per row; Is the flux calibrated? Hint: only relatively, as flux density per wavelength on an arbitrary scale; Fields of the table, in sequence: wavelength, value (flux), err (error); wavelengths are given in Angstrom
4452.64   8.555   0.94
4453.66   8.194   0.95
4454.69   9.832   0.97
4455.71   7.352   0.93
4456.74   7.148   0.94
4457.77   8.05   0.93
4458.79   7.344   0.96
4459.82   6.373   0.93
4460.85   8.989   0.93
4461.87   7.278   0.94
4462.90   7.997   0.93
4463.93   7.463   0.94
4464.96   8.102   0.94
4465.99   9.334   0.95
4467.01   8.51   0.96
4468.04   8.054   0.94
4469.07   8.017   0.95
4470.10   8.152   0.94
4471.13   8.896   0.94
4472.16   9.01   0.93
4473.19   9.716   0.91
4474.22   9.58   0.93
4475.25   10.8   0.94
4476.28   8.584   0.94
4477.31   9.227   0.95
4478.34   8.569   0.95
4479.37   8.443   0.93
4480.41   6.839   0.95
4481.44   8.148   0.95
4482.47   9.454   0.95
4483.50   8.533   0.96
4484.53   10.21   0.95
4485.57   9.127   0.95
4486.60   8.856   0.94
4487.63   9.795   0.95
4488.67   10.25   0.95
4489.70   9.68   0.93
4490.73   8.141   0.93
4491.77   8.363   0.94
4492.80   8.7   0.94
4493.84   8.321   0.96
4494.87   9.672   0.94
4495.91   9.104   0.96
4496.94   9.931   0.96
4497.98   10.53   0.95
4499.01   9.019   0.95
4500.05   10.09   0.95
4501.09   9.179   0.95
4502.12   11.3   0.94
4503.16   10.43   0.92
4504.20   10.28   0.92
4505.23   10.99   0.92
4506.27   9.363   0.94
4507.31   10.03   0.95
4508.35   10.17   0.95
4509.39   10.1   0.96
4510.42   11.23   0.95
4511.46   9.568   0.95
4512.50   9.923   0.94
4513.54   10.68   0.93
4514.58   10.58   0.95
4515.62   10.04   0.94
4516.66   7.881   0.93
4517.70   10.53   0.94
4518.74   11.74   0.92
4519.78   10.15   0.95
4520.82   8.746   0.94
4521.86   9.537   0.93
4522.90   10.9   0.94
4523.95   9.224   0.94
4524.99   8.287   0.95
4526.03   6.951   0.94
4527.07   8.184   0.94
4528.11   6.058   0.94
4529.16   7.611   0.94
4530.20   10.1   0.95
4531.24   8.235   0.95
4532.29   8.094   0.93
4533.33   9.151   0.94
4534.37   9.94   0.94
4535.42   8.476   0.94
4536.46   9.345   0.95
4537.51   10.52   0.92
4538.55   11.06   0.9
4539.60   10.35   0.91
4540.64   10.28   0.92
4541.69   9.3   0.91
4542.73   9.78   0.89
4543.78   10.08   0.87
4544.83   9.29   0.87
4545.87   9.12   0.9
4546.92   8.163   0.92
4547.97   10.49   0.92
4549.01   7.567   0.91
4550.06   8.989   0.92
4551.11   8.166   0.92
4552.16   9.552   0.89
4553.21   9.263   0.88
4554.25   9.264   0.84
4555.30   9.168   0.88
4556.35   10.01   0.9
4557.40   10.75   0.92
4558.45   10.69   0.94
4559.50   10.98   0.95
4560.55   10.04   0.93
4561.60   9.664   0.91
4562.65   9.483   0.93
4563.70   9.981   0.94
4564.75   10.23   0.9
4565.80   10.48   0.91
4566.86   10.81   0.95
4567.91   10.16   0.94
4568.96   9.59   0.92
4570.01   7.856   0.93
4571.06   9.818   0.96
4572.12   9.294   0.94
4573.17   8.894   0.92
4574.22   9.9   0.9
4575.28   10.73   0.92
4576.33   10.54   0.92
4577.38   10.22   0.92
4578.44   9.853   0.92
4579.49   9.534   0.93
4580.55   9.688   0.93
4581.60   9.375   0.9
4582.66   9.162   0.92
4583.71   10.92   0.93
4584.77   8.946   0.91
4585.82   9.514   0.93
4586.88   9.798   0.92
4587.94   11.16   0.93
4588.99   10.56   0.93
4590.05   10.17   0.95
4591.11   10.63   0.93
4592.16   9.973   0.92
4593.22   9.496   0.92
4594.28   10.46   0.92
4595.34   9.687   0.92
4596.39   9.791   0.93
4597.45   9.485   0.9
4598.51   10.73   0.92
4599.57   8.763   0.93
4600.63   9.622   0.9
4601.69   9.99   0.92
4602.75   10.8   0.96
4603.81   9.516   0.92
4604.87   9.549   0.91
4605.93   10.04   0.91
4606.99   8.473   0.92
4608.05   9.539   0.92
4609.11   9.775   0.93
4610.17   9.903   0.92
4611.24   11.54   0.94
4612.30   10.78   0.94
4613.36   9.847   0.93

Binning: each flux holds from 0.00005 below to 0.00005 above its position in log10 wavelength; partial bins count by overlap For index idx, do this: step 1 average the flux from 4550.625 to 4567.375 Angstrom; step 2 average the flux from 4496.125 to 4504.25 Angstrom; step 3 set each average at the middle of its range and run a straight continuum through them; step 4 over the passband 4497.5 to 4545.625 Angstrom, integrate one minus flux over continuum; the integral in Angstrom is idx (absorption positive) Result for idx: 1.8 Angstrom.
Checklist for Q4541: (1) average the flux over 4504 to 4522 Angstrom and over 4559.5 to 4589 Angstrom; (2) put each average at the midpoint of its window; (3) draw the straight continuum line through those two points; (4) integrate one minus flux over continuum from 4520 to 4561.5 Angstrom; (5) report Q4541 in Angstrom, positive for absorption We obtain 2.9 Angstrom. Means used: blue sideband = 10.1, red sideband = 9.87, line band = 9.29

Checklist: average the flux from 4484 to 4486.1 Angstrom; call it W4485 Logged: 9.64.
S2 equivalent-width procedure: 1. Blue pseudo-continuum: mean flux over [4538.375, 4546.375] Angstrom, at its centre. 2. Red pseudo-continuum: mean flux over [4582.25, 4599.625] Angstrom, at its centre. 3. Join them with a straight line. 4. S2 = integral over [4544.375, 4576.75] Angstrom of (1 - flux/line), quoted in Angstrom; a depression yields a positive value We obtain 0.88 Angstrom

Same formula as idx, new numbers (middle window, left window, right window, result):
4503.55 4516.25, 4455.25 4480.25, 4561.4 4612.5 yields -1.9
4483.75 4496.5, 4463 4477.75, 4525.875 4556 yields -0.4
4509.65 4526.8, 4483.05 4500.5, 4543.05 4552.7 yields -1.0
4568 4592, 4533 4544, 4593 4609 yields -0.1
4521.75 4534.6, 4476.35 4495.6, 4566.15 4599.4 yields 1.0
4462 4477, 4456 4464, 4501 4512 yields -1.0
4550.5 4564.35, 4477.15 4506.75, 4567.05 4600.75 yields -0.1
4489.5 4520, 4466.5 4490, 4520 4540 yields -3.0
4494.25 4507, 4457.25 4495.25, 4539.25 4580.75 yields -1.4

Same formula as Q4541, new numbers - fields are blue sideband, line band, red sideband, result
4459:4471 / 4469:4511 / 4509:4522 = -1.7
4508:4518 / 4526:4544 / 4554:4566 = 1.7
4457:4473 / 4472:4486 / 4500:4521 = -0.4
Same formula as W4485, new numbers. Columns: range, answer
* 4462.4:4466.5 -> 8.22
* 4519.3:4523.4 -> 9.83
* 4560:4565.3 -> 9.89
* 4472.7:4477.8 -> 9.59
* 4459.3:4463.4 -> 7.66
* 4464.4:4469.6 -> 8.4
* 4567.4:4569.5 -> 9.88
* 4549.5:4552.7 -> 8.87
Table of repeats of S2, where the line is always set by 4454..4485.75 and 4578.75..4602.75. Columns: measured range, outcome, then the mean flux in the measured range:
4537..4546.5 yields -0.64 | 9.96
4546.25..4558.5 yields 0.22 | 9.28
